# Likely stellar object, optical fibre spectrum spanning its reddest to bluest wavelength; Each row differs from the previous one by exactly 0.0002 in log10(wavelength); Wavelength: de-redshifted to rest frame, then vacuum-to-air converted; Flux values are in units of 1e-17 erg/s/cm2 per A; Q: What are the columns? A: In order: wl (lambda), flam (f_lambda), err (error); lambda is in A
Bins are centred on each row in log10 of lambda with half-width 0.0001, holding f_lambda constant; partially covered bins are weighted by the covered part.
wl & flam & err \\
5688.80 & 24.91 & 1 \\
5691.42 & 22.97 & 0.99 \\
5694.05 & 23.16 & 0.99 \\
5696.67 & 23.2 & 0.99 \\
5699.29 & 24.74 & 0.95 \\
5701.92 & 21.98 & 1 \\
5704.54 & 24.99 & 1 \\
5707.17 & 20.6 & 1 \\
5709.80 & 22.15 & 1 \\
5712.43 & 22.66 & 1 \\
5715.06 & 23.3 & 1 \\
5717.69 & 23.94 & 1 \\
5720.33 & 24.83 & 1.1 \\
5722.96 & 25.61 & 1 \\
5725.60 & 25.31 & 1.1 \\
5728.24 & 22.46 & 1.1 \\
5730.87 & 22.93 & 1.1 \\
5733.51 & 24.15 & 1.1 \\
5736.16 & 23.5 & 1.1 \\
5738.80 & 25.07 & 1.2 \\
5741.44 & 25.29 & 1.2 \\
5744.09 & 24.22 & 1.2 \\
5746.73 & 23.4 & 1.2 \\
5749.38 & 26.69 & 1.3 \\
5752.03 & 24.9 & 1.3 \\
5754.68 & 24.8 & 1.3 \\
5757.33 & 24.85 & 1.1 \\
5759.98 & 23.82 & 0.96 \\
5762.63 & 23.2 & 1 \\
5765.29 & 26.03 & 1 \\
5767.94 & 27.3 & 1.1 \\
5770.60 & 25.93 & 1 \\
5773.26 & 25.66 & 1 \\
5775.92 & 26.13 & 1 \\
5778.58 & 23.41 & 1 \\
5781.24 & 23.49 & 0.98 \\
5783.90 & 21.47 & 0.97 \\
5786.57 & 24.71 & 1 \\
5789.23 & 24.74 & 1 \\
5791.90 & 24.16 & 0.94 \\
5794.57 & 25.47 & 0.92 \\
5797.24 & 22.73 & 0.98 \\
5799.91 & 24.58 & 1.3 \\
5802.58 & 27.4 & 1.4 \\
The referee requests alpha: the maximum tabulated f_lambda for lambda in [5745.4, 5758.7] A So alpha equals 26.69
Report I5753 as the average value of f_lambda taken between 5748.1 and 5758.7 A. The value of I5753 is 25.3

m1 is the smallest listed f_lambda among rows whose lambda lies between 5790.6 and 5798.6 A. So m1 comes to 22.73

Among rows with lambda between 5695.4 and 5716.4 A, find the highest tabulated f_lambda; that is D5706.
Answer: 24.99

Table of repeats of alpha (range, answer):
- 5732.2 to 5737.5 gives 24.15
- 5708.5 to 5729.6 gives 25.61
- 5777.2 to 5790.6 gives 24.74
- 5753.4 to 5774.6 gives 27.3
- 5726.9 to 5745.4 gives 25.29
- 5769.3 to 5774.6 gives 25.93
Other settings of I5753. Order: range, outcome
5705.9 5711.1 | 21.4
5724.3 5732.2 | 23.6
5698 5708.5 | 23.1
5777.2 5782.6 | 23.5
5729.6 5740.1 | 23.9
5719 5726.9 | 25.2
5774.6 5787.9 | 23.8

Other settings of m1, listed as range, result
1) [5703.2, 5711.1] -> 20.6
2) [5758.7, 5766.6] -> 23.2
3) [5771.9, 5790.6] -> 21.47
